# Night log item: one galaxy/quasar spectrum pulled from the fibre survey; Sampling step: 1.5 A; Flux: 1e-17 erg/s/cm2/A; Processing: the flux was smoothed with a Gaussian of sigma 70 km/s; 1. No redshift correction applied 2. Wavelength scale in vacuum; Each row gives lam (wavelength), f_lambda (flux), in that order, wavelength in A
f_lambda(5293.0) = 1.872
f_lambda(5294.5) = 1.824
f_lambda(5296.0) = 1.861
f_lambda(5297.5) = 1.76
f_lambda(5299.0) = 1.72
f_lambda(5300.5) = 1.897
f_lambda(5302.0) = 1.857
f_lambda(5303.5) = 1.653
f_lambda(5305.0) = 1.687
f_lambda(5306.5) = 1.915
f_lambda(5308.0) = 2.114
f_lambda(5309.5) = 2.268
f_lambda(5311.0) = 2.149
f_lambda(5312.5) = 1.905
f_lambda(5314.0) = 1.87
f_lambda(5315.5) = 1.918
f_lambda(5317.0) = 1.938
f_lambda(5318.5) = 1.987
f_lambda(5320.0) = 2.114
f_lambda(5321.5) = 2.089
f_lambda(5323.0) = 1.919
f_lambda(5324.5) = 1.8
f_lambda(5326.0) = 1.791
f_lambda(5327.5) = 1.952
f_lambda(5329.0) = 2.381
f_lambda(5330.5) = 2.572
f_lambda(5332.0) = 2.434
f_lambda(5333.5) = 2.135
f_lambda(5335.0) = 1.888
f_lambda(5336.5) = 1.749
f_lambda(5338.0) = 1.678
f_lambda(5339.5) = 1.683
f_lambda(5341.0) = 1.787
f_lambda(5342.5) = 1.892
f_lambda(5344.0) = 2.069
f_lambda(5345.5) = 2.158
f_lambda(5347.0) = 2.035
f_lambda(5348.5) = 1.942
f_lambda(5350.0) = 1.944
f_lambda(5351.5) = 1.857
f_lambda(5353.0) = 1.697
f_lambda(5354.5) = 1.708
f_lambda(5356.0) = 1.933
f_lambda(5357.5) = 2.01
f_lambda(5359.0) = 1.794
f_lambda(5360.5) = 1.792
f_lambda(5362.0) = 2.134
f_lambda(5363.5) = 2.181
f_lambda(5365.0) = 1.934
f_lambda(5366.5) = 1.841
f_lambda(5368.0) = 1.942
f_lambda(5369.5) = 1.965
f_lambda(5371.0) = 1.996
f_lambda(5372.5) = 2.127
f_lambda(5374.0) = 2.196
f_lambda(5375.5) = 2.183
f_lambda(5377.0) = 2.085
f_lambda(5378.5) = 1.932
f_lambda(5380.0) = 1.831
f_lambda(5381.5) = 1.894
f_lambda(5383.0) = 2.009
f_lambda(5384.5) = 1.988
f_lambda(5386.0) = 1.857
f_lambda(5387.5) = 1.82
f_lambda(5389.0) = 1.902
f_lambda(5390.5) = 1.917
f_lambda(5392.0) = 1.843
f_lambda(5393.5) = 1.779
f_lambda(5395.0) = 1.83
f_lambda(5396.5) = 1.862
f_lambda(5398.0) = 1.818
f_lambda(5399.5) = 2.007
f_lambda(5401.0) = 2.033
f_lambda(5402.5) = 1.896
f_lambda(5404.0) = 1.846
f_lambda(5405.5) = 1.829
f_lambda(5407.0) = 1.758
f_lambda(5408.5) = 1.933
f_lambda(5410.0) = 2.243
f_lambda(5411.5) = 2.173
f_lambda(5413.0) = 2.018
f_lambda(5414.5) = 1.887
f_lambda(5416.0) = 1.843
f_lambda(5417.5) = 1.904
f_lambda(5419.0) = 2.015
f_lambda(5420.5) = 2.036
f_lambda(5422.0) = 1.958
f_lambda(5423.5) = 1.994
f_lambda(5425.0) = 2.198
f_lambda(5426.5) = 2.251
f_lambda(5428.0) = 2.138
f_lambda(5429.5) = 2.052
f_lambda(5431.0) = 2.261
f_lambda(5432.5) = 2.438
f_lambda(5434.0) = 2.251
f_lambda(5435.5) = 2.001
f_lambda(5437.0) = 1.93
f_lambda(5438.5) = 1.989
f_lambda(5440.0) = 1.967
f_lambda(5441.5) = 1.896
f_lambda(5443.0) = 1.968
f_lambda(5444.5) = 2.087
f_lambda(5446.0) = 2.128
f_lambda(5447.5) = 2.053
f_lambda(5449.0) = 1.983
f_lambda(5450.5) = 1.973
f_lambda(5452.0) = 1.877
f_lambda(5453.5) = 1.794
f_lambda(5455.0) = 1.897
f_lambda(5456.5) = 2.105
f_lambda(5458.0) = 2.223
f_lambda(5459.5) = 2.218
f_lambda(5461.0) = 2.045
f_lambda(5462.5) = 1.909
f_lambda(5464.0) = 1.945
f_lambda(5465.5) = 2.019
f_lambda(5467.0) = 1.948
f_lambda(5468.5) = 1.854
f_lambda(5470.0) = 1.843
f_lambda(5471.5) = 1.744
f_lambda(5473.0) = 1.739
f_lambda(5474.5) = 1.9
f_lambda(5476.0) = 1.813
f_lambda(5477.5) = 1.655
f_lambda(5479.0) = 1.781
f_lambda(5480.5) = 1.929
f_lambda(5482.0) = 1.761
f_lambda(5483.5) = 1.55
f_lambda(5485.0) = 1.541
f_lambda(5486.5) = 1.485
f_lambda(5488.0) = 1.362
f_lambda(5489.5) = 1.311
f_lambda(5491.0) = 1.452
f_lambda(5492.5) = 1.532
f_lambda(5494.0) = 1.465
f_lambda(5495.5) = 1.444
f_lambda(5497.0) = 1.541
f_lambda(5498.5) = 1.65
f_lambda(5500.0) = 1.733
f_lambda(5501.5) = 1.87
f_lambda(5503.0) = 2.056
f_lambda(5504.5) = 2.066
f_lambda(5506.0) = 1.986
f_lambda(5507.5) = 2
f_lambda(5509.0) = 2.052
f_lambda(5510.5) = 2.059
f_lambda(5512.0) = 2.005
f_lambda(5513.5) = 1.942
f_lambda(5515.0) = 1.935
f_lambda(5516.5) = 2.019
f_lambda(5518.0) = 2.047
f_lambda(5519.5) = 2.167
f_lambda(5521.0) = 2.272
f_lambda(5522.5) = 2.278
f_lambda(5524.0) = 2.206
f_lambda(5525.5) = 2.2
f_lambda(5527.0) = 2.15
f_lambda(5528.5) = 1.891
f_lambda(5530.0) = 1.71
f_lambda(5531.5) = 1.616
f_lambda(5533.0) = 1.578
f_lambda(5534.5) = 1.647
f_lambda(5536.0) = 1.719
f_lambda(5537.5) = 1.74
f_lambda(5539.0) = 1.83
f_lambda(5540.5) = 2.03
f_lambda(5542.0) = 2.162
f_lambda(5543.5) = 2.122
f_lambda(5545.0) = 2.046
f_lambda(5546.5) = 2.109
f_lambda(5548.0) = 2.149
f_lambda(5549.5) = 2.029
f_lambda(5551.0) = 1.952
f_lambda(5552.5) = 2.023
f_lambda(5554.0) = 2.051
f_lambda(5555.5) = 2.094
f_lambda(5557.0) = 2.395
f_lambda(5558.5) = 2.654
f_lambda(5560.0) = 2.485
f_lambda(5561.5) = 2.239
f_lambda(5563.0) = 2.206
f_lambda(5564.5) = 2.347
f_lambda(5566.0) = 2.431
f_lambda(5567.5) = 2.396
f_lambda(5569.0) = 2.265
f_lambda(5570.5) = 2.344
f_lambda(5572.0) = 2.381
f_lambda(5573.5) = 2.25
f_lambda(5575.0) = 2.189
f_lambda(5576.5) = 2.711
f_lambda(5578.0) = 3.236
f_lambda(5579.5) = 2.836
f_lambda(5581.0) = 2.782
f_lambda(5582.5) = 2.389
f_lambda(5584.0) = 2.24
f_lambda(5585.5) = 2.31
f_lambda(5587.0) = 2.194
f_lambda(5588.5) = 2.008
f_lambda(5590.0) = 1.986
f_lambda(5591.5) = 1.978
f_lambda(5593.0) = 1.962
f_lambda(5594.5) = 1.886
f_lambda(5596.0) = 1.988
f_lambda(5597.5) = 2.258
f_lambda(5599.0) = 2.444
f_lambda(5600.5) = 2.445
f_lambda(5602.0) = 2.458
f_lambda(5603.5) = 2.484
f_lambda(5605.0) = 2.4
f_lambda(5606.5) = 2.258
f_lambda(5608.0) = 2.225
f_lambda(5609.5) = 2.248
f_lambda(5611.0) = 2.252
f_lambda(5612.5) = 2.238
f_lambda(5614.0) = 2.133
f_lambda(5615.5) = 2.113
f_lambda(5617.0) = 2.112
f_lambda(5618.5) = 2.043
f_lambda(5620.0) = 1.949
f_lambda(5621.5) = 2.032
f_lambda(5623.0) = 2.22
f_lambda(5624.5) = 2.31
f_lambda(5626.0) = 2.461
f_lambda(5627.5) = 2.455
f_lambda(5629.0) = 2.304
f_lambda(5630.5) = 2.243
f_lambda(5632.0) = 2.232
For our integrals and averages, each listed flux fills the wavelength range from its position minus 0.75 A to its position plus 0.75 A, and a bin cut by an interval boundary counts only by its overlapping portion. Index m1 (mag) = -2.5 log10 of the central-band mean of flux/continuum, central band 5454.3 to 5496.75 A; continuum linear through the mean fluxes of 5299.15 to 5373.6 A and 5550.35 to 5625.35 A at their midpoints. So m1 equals 0.21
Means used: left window 1.96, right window 2.28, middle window 1.76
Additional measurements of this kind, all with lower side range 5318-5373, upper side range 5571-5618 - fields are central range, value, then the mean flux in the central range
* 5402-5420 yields 0.06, 1.95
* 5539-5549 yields 0.08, 2.08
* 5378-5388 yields 0.06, 1.91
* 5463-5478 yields 0.16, 1.85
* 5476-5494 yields 0.33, 1.58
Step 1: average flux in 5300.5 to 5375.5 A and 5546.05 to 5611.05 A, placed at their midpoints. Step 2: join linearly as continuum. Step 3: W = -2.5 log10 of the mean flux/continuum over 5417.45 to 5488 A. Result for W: 0.090 mag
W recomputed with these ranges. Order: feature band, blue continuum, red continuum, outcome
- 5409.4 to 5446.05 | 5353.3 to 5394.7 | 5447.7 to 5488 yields -0.09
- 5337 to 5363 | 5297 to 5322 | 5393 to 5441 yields 0.04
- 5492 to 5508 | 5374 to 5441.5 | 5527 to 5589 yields 0.20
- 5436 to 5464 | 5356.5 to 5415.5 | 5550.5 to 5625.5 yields 0.03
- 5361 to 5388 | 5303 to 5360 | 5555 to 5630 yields 0.01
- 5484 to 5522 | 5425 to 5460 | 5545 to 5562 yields 0.19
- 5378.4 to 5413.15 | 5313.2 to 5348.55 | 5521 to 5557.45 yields 0.04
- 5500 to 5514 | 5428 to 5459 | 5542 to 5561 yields 0.07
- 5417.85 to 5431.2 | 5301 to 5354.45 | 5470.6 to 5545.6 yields -0.11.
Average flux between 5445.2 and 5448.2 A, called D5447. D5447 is 2.09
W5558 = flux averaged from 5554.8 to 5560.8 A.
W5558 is 2.41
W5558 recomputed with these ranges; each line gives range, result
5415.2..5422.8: 1.95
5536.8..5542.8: 1.94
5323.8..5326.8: 1.8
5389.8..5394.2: 1.85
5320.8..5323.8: 2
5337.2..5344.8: 1.82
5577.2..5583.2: 2.81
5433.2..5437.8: 2.06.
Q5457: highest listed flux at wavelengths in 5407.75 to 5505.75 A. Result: 2.438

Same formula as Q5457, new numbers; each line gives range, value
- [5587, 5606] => 2.484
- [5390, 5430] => 2.251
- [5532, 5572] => 2.654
